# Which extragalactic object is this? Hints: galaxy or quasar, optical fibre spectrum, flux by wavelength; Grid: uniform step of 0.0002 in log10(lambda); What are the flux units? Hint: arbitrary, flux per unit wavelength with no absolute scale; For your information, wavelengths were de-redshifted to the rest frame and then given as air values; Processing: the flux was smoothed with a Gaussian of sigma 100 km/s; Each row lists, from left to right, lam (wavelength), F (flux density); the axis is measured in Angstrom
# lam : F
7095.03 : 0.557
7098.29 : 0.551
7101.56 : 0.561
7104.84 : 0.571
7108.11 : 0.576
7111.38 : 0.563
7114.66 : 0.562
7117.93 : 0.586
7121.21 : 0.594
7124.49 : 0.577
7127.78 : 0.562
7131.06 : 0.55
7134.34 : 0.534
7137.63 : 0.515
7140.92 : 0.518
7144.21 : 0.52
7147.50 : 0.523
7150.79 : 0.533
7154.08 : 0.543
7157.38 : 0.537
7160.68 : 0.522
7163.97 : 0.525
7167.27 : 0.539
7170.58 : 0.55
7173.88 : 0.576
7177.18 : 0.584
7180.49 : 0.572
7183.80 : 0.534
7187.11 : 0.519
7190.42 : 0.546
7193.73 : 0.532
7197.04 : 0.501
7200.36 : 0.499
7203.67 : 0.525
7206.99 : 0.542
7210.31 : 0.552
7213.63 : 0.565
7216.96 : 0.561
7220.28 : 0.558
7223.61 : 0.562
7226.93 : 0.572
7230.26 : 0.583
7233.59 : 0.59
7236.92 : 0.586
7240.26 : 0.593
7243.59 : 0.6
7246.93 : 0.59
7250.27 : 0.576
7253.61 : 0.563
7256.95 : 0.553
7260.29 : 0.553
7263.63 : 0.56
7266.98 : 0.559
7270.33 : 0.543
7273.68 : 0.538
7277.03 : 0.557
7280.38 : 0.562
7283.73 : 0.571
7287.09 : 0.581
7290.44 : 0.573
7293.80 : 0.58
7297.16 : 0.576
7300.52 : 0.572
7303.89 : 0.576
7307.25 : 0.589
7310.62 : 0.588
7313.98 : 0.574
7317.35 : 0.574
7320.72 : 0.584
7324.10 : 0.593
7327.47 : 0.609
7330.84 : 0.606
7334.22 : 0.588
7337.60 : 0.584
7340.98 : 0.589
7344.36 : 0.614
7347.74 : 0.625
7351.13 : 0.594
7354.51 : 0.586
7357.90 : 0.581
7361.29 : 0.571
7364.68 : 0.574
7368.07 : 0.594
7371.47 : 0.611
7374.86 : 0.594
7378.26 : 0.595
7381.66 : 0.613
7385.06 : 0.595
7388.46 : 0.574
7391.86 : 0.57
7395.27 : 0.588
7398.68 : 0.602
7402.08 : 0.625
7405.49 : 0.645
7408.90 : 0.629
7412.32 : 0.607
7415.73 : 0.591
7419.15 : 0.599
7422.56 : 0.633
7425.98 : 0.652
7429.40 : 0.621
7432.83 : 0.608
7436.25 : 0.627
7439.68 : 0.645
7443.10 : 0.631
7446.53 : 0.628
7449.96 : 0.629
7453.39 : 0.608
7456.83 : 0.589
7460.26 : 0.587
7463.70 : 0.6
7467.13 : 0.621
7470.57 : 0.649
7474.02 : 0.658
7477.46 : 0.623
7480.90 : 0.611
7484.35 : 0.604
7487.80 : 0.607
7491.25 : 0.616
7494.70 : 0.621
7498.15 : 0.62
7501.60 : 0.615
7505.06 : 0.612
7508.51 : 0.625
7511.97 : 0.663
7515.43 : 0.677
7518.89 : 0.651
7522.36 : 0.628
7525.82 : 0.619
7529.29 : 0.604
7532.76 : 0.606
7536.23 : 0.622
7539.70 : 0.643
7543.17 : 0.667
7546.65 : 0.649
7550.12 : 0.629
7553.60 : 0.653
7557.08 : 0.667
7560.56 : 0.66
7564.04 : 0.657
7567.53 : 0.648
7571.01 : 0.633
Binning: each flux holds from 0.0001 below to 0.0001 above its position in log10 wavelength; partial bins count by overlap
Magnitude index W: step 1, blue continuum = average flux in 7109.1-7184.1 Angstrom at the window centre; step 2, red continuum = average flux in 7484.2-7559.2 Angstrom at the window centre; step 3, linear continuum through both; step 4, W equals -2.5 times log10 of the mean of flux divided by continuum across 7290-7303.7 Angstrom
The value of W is 0.01 mag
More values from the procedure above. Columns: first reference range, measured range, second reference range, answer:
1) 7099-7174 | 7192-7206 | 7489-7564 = 0.09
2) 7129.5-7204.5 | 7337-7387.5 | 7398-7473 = 0.00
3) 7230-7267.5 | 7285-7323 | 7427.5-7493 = 0.02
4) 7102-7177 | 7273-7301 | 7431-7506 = 0.02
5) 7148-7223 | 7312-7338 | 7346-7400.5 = -0.02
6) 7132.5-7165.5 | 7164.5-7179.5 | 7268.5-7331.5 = -0.05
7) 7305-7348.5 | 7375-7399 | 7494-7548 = 0.03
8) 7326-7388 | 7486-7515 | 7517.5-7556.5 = 0.00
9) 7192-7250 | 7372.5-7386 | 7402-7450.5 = 0.02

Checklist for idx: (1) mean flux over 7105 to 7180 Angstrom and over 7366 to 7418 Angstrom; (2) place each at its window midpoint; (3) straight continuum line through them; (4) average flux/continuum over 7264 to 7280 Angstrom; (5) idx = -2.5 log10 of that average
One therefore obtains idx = 0.050 mag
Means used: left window 0.55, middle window 0.551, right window 0.602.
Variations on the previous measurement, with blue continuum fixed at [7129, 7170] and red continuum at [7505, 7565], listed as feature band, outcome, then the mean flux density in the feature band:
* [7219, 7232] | -0.03 mag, 0.569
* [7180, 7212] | 0.03 mag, 0.531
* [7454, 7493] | 0.02 mag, 0.615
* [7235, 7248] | -0.07 mag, 0.592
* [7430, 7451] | -0.02 mag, 0.627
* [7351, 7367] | 0.02 mag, 0.581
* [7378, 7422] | 0.00 mag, 0.604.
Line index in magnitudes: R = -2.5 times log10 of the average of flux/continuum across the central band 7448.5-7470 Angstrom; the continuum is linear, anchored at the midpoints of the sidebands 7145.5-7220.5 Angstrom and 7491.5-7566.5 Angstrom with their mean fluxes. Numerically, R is 0.02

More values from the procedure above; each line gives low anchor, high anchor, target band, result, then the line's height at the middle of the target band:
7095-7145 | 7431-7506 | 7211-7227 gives 0.02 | 0.574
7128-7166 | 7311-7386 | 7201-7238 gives -0.02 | 0.553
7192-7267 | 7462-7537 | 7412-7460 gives -0.02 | 0.61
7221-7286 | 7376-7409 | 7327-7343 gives -0.01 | 0.588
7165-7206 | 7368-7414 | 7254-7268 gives 0.01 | 0.563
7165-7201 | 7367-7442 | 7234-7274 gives -0.01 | 0.564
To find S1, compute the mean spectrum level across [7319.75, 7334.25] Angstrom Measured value 0.597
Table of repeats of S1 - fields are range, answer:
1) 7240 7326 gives 0.572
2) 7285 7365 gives 0.587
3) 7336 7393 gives 0.592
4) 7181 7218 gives 0.535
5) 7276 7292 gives 0.57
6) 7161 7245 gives 0.554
